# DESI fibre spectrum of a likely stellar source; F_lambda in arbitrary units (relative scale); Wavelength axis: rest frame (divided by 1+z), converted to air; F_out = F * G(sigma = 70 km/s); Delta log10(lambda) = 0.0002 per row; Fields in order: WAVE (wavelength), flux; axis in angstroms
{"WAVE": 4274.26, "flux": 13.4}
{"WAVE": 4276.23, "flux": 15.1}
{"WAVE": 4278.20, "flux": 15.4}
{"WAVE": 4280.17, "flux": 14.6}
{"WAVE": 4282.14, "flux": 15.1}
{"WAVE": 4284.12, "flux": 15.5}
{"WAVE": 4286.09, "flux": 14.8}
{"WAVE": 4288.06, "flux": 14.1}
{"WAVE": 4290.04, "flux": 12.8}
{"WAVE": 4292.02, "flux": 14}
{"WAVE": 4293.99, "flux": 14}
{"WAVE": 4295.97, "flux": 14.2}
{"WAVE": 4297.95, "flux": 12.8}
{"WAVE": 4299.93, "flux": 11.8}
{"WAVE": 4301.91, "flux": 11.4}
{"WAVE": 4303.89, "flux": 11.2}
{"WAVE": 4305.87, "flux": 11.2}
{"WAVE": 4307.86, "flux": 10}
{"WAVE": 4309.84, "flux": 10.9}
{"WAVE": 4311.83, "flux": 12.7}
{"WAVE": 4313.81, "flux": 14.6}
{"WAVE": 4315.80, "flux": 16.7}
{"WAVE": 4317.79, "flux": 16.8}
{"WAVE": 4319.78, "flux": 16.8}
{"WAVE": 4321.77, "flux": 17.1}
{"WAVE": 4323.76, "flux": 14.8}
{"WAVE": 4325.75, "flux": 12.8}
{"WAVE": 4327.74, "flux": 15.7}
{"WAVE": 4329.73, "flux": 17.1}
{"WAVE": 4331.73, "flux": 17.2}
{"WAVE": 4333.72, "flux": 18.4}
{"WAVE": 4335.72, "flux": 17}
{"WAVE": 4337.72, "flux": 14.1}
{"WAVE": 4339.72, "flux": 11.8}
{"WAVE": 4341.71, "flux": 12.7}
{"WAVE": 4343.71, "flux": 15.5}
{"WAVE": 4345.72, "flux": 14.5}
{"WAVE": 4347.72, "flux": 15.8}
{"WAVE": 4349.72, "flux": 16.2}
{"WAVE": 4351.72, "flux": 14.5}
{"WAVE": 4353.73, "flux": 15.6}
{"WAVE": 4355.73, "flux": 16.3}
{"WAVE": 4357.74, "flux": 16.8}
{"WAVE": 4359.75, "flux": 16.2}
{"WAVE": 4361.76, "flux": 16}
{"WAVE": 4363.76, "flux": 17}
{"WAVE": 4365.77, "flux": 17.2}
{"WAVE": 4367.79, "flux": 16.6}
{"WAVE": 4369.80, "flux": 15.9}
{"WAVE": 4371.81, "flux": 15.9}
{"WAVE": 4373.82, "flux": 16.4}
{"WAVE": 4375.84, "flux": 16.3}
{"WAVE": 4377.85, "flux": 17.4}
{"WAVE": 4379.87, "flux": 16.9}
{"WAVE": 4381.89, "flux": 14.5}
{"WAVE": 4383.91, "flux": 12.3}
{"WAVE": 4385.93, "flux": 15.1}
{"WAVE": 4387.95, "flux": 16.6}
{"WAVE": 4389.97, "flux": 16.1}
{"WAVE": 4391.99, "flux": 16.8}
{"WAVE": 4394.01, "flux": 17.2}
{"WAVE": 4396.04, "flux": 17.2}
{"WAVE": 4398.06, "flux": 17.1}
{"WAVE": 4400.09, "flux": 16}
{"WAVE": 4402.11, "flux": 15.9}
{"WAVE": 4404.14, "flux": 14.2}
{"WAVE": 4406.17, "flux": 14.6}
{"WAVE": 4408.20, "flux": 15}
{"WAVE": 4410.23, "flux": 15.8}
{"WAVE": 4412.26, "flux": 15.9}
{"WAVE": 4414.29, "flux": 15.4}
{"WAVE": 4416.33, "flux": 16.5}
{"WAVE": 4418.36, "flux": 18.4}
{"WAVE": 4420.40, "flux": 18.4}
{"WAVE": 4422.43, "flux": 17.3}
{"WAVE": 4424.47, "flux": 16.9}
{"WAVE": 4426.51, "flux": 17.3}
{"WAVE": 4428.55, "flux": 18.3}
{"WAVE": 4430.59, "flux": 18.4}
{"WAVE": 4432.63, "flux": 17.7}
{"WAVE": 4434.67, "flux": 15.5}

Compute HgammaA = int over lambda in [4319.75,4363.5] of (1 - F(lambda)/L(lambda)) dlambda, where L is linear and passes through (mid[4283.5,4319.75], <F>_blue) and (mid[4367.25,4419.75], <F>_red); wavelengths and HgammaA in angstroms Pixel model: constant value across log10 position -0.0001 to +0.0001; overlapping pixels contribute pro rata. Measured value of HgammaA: -3.2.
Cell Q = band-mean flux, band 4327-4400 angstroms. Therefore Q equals 15.9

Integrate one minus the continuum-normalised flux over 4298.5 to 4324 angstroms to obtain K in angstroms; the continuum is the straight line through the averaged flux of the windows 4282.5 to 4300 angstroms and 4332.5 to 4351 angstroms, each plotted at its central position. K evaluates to 1.7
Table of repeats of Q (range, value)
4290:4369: 14.8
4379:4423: 16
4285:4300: 13.7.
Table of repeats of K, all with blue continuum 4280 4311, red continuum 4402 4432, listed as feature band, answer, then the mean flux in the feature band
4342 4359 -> -1.1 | 15.5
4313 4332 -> -3.0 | 15.9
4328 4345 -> -1.5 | 15.5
